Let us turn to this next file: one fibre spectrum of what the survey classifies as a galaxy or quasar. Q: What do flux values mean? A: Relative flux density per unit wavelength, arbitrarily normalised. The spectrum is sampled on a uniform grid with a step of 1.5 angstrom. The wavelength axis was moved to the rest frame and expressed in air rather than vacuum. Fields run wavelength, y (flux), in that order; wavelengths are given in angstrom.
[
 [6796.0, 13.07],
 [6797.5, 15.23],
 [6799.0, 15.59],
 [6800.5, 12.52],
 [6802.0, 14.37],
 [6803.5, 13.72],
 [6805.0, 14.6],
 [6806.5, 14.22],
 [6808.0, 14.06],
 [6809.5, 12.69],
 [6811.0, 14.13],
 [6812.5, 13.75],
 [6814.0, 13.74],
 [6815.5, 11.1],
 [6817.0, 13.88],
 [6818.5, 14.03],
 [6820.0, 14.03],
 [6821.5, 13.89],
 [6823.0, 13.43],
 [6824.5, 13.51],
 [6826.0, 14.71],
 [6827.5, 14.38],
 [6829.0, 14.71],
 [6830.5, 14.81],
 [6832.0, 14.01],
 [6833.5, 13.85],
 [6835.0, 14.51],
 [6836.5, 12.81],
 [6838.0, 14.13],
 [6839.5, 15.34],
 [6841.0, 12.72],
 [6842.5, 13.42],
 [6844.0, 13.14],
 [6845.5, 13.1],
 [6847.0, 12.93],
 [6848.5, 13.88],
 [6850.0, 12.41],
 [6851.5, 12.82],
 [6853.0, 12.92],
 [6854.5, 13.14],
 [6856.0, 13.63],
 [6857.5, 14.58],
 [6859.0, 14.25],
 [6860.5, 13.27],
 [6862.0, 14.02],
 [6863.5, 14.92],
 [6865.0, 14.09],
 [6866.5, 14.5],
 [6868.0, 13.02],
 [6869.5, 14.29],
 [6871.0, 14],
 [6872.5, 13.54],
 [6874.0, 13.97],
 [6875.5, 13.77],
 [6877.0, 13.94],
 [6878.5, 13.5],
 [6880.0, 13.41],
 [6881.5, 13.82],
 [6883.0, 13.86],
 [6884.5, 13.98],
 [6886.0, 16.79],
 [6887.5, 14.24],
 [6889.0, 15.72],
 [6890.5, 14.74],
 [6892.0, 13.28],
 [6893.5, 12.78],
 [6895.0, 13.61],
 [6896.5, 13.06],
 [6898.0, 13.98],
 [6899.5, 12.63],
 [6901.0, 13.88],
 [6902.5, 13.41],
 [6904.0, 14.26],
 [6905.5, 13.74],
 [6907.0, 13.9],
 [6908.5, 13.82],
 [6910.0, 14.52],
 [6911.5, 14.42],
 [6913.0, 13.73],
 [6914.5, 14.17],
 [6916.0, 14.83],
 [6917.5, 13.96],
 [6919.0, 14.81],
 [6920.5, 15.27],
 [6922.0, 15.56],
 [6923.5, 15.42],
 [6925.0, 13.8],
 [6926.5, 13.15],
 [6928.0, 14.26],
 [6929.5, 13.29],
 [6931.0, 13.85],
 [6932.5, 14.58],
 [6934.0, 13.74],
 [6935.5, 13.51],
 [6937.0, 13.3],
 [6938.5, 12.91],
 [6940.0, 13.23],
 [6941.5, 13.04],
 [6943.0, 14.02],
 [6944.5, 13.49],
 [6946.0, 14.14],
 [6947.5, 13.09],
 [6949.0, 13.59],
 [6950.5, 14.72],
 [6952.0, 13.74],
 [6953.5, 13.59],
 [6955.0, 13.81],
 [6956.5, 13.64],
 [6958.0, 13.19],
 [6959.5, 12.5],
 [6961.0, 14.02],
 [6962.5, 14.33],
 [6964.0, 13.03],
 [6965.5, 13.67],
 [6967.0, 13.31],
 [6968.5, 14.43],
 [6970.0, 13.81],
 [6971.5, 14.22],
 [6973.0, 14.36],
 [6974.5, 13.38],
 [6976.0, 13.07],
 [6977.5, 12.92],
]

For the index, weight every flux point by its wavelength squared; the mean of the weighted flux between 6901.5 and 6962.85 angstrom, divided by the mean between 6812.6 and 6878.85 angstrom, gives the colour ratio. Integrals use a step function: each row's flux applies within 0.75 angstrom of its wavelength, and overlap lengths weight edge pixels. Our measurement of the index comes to 1.04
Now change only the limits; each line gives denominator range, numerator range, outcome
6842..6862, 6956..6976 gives 1.06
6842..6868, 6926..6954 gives 1.03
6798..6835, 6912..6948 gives 1.04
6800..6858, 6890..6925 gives 1.05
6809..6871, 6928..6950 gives 1.02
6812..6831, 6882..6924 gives 1.05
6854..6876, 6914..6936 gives 1.04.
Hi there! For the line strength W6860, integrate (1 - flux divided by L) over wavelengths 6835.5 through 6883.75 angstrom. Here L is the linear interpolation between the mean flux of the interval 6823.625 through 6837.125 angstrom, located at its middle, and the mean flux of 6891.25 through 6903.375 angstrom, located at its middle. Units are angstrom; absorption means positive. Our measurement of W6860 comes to 0.44 angstrom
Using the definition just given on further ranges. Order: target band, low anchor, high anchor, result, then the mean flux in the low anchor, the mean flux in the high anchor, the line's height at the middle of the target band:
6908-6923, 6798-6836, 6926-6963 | -0.9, 13.9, 13.6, 13.7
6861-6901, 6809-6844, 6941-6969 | -0.7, 13.8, 13.6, 13.7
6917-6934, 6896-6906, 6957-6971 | -0.9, 13.6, 13.6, 13.6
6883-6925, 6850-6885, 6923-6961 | -1.6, 13.8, 13.7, 13.7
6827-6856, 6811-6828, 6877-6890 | 0.6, 13.7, 14.4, 13.9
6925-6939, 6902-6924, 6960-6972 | 0.5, 14.4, 13.8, 14.2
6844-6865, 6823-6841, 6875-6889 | 1.0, 14.2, 14.2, 14.2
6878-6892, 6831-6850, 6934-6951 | -0.8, 13.6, 13.5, 13.6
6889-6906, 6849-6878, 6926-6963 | 0.0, 13.7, 13.6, 13.7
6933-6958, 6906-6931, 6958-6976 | 0.6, 14.3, 13.7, 14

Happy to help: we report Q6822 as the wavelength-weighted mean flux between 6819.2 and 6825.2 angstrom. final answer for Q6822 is 13.7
